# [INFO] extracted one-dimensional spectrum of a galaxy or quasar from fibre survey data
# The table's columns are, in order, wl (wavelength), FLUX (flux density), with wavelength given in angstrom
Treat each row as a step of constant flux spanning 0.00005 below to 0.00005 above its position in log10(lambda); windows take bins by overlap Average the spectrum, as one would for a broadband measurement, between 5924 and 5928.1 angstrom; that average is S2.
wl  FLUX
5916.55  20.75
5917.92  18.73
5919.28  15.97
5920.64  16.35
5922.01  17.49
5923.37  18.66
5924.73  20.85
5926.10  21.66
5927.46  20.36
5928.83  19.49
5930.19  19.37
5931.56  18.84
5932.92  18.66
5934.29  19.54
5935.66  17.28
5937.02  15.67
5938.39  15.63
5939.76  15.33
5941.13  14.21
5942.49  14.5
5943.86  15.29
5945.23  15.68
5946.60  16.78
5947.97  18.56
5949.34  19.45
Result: 20.9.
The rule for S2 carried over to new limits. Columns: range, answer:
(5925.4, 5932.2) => 19.9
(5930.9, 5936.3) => 18.6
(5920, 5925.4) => 18.4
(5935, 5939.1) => 16.2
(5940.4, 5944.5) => 14.7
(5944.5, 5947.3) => 16.2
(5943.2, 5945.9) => 15.5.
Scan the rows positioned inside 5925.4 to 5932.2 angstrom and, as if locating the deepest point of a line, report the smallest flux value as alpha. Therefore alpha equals 18.84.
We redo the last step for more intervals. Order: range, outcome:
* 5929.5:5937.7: 15.67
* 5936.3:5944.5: 14.21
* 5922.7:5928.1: 18.66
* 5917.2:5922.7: 15.97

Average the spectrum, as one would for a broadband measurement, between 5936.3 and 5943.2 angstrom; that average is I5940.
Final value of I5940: 15.1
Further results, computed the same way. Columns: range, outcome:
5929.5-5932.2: 19.1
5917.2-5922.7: 17.1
